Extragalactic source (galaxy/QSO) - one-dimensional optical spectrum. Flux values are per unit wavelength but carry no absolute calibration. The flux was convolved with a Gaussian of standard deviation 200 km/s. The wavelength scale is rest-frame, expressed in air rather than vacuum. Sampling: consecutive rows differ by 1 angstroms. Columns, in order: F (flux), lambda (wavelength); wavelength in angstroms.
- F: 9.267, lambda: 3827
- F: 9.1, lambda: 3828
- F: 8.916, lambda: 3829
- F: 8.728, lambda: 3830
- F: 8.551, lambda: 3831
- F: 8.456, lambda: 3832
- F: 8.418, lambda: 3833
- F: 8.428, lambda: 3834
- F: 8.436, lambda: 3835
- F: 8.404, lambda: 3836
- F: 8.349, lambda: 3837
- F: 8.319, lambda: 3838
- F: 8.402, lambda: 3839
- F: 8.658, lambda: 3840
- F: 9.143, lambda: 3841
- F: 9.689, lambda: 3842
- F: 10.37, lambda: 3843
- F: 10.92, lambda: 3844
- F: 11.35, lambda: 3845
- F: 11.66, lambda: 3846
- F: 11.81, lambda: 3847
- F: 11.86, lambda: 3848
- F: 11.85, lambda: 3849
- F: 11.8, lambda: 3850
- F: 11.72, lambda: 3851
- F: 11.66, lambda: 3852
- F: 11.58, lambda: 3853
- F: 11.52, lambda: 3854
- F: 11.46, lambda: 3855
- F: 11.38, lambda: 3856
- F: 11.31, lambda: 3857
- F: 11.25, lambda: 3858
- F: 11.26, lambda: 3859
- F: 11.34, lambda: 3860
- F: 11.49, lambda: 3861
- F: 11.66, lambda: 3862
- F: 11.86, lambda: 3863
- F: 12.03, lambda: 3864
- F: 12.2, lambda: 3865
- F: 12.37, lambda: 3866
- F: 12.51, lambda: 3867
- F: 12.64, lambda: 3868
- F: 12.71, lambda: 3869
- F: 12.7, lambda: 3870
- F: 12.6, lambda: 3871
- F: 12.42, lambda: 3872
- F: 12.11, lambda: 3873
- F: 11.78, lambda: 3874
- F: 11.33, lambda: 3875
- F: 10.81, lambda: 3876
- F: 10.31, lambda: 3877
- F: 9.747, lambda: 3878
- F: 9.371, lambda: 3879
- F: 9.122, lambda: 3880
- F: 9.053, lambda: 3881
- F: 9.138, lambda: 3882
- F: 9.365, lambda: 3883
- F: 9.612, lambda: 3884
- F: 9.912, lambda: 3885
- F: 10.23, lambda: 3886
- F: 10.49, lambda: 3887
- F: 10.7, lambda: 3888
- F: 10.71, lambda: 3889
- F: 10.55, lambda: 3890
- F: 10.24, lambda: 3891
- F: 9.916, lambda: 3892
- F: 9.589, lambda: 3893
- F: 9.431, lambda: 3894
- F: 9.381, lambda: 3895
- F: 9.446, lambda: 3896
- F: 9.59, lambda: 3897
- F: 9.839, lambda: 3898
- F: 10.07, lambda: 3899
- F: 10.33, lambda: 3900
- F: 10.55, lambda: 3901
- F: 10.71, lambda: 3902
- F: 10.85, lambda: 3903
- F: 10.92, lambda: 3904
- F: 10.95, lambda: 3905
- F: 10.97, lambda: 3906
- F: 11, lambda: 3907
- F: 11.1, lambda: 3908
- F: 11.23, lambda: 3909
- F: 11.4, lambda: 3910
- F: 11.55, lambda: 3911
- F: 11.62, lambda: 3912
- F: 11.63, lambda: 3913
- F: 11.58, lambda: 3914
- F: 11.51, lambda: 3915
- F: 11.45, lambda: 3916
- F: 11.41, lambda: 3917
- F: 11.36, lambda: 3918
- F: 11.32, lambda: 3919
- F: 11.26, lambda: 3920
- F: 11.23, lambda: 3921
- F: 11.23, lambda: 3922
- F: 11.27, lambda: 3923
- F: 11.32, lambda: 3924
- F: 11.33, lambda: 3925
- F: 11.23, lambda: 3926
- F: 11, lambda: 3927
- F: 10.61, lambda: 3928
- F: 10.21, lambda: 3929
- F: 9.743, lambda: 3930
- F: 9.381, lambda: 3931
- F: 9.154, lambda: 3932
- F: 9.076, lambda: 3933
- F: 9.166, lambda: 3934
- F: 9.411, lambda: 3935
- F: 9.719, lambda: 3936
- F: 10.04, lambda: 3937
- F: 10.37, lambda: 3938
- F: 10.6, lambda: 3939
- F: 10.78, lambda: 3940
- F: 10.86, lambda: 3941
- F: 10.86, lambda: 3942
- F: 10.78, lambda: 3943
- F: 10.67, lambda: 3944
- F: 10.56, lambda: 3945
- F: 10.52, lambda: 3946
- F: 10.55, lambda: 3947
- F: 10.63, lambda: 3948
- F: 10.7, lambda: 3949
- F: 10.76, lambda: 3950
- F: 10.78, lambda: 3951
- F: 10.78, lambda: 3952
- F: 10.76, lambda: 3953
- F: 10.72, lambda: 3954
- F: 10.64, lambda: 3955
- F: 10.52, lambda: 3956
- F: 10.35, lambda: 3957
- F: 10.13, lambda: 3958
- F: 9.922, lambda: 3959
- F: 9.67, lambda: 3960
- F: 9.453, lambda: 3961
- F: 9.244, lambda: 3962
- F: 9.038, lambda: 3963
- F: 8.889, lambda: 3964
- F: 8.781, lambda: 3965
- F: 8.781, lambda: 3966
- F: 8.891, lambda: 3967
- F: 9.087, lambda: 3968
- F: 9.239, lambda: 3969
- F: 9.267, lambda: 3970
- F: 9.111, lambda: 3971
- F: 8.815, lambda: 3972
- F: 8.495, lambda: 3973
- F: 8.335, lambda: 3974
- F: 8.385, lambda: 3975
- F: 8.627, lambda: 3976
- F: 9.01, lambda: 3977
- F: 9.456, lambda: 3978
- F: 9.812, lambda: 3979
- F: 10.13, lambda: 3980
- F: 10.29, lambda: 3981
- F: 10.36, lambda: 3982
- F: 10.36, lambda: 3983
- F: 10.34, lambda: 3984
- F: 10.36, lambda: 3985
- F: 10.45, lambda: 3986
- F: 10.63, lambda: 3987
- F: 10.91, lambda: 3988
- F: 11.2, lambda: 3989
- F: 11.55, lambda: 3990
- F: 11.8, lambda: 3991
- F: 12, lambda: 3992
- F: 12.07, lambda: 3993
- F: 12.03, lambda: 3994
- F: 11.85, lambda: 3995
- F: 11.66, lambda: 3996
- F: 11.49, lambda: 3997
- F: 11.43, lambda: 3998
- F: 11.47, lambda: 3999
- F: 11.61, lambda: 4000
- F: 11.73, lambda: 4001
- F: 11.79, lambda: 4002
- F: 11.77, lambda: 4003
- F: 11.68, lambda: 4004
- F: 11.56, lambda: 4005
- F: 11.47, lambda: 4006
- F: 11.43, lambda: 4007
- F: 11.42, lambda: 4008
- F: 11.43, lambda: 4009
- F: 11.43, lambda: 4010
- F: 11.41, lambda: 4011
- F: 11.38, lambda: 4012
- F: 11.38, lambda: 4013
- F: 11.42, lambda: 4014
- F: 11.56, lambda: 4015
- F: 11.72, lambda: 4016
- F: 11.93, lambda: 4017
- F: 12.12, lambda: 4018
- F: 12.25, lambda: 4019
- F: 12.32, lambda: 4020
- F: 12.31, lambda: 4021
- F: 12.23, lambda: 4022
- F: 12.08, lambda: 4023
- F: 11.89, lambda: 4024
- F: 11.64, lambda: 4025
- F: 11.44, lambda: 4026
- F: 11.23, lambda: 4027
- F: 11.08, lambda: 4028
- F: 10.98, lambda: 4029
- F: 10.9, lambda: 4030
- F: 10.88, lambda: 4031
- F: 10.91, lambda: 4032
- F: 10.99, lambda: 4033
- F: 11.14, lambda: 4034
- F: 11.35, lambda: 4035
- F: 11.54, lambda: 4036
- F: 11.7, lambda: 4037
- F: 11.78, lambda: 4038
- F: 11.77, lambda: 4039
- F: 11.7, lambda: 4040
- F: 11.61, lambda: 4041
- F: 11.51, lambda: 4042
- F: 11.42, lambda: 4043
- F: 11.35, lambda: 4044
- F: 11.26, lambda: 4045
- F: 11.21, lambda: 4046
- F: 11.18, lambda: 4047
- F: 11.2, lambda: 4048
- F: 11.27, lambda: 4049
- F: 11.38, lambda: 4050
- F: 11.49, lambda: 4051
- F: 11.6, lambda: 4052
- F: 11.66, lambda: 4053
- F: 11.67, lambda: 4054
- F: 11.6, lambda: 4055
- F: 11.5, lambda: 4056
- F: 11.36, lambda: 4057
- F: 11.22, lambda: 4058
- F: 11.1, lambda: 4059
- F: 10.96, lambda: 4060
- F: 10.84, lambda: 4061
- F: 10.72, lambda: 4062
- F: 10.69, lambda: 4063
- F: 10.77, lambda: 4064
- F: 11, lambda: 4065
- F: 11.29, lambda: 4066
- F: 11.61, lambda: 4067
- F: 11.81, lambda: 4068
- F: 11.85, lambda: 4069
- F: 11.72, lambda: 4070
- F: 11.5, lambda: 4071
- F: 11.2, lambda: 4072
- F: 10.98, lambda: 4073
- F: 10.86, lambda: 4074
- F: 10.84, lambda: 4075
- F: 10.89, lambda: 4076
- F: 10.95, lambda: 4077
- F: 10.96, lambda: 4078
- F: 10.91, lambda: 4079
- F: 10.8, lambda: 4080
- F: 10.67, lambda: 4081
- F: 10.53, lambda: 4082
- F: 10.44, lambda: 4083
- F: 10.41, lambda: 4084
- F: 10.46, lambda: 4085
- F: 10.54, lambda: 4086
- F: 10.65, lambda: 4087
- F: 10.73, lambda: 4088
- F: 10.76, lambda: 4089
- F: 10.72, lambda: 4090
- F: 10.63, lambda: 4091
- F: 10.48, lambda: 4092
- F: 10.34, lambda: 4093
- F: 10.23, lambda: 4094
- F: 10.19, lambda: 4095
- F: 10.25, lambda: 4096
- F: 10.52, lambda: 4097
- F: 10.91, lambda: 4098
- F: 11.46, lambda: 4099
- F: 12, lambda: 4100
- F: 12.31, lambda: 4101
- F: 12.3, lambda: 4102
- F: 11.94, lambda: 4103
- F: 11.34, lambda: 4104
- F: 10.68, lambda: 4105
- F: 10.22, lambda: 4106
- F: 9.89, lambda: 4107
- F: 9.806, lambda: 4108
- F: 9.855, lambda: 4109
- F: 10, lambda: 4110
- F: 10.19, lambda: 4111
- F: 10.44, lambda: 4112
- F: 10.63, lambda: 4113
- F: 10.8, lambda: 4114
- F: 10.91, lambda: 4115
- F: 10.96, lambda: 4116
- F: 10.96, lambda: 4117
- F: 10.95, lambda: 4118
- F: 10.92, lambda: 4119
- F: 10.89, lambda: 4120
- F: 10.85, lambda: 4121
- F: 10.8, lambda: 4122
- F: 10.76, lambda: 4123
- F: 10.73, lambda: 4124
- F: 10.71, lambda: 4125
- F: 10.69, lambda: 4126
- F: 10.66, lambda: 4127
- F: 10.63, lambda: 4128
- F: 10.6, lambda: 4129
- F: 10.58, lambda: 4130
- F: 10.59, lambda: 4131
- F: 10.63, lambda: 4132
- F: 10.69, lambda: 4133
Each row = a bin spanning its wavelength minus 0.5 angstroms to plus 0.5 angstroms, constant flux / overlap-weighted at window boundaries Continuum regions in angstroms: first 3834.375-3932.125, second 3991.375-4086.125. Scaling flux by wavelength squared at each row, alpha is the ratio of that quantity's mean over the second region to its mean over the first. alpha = 1.1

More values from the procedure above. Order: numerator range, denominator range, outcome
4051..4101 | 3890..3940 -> 1.13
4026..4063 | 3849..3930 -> 1.11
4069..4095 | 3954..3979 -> 1.23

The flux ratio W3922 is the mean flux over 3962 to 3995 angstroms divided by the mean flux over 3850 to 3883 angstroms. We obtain 0.87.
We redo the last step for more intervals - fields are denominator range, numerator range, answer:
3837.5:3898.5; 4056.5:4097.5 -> 1.01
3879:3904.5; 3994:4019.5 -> 1.16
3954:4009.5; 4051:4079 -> 1.08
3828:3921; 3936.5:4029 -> 1.00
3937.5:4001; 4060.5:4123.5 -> 1.05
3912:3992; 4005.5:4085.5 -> 1.10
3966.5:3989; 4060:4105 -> 1.14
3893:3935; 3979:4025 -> 1.07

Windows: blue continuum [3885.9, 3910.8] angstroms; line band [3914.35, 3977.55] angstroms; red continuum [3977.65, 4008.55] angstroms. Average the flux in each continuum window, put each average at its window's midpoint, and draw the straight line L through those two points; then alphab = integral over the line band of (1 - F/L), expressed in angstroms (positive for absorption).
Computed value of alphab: 3.9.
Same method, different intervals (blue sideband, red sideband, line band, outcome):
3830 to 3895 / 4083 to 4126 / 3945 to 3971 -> 1.8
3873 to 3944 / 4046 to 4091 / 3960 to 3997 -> 2.7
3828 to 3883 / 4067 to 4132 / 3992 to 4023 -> -2.8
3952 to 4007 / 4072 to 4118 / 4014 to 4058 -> -4.1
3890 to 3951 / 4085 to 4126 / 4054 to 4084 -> -1.0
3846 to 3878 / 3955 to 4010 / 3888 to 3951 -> 2.8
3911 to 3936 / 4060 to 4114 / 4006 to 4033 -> -1.9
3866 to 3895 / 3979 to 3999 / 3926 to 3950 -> 1.4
